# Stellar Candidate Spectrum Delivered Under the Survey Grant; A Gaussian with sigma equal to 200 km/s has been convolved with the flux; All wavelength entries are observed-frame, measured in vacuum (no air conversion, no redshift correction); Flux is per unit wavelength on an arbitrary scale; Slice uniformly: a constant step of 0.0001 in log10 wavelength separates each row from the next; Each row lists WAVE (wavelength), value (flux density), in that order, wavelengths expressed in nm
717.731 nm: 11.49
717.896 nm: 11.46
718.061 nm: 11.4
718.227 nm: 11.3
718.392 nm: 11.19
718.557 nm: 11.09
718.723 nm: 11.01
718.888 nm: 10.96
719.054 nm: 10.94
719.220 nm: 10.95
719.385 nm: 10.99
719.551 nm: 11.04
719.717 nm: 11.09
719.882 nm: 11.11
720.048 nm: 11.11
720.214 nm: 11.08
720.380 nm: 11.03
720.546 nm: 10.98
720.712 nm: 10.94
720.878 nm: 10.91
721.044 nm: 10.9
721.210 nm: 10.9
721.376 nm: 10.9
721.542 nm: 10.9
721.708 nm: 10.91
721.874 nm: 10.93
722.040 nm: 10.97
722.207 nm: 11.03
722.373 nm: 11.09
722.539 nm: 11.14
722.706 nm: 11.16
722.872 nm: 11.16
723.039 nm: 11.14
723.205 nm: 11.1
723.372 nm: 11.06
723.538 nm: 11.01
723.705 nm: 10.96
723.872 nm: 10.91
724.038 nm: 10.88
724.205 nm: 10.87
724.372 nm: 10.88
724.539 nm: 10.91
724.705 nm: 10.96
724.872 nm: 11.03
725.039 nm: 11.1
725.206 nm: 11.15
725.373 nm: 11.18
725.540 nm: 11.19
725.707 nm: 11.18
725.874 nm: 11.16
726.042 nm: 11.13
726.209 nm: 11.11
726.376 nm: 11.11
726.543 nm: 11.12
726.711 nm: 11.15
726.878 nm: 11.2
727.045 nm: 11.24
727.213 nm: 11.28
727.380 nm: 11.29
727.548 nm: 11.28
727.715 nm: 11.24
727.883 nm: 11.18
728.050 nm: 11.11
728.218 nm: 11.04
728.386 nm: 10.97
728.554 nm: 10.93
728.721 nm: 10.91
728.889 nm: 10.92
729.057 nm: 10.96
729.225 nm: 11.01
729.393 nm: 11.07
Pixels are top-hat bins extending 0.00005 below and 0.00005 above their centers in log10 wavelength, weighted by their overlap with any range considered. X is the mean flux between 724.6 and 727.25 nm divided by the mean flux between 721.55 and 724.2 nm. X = 1.0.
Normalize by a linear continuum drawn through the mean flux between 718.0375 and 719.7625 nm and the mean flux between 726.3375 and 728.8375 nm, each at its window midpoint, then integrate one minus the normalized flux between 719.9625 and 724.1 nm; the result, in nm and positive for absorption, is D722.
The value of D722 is 0.034 nm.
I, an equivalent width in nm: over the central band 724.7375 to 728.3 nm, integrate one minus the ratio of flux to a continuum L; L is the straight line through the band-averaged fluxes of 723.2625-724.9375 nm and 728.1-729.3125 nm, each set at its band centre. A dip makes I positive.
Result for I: -0.07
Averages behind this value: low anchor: 10.9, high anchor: 11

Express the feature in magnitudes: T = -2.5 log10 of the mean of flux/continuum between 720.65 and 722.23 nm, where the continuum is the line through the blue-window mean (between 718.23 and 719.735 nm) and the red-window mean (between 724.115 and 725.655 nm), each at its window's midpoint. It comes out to 0.011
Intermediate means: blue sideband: 11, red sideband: 11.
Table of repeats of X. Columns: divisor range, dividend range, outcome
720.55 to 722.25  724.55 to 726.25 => 1.02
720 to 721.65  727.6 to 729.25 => 1.01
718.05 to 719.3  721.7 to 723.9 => 1.00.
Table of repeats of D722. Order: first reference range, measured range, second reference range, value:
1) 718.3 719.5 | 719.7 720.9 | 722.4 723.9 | 0.00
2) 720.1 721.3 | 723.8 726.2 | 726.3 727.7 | 0.02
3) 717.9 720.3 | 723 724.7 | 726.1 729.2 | 0.02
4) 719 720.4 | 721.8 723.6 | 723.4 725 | -0.02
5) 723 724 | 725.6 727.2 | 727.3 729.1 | -0.02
